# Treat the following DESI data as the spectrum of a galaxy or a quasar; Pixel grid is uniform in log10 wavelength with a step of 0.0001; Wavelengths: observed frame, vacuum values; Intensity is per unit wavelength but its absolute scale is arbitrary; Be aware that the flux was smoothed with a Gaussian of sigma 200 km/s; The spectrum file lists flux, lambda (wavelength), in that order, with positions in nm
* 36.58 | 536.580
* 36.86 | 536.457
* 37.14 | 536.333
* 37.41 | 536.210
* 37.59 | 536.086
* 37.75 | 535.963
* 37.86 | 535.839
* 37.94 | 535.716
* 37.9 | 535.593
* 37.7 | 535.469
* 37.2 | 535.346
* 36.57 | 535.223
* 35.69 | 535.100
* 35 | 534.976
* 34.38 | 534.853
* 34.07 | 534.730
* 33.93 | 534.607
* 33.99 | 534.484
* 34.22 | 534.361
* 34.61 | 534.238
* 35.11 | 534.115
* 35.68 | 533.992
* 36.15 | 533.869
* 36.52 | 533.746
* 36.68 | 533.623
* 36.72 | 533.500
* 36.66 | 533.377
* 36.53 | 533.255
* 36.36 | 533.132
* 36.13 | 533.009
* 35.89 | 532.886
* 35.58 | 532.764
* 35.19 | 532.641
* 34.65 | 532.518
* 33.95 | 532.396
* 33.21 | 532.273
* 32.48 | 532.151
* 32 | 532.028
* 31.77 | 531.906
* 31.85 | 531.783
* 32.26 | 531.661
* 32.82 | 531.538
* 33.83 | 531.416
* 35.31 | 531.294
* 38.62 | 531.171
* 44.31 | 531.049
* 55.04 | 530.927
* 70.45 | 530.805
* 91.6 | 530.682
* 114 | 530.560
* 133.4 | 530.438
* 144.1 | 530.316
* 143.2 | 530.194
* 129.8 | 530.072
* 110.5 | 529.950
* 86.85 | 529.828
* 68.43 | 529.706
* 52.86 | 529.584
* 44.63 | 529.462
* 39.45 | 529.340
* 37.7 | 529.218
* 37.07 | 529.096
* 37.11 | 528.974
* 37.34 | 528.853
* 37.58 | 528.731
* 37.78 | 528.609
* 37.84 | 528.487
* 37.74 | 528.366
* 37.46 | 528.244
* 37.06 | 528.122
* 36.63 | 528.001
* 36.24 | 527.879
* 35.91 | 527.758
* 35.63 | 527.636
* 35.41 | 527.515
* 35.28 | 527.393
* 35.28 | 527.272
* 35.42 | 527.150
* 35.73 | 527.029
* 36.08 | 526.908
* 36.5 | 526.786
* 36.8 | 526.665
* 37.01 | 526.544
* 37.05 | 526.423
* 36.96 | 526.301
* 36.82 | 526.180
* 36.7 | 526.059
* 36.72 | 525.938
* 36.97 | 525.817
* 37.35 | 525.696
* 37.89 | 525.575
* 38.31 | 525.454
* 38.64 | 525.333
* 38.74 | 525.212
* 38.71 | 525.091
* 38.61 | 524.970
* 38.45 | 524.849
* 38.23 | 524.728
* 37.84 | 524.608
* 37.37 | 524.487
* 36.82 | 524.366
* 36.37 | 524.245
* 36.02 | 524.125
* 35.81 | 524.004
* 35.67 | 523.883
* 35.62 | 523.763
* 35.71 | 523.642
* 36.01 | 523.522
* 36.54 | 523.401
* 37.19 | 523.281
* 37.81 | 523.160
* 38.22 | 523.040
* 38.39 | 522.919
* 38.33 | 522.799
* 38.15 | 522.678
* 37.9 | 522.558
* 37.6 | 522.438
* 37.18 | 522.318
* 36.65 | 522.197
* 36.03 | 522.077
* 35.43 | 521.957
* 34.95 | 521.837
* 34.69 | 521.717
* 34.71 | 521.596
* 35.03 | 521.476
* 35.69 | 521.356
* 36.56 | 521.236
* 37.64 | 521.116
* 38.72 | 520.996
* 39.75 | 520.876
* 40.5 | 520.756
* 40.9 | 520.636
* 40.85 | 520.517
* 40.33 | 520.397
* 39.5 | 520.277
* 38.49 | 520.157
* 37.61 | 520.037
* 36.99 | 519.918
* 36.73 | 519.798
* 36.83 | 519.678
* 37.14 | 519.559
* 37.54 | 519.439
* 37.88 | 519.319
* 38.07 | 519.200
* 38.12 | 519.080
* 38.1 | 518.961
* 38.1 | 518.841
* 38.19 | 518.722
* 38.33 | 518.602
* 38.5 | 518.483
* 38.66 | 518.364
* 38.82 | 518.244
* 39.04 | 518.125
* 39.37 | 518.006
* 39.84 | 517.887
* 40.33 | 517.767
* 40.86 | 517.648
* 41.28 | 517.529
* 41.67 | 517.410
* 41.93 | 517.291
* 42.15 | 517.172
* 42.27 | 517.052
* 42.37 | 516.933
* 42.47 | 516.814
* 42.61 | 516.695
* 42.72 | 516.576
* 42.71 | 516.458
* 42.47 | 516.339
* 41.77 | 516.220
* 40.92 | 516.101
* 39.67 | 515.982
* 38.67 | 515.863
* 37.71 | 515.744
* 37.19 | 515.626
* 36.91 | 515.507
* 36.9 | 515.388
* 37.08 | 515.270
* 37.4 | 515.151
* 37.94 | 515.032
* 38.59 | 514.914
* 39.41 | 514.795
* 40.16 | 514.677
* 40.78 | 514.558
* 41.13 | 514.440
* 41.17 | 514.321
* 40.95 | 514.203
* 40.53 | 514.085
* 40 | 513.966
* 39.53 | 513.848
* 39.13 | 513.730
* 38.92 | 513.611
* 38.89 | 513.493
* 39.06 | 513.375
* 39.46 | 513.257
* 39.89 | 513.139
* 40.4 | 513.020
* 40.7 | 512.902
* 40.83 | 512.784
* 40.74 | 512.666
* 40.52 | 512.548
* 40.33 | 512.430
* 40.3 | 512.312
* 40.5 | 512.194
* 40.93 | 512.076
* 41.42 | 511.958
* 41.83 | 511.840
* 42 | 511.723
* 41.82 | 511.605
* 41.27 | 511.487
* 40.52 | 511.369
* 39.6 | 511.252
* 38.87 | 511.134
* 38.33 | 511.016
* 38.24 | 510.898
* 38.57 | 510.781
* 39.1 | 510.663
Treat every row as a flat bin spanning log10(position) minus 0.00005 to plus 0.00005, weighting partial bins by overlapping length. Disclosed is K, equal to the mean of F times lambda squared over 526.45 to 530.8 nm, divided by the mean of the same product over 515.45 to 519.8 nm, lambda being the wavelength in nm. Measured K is 1.51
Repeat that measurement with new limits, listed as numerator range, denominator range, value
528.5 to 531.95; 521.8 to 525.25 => 1.76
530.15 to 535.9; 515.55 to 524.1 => 1.25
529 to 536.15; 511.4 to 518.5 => 1.30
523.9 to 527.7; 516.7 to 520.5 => 0.97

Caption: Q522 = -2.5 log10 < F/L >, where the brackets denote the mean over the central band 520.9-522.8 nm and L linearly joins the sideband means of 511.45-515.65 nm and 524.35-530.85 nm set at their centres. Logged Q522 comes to 0.26 mag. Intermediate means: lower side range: 39.9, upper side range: 51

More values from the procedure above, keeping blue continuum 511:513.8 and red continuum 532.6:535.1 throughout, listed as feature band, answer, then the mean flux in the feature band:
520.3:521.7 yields 0.006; 38.2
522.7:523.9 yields 0.024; 37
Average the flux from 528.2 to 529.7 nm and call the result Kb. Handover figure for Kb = 40.6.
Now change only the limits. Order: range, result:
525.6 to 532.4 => 50.1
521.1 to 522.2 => 35.6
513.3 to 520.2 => 39.5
